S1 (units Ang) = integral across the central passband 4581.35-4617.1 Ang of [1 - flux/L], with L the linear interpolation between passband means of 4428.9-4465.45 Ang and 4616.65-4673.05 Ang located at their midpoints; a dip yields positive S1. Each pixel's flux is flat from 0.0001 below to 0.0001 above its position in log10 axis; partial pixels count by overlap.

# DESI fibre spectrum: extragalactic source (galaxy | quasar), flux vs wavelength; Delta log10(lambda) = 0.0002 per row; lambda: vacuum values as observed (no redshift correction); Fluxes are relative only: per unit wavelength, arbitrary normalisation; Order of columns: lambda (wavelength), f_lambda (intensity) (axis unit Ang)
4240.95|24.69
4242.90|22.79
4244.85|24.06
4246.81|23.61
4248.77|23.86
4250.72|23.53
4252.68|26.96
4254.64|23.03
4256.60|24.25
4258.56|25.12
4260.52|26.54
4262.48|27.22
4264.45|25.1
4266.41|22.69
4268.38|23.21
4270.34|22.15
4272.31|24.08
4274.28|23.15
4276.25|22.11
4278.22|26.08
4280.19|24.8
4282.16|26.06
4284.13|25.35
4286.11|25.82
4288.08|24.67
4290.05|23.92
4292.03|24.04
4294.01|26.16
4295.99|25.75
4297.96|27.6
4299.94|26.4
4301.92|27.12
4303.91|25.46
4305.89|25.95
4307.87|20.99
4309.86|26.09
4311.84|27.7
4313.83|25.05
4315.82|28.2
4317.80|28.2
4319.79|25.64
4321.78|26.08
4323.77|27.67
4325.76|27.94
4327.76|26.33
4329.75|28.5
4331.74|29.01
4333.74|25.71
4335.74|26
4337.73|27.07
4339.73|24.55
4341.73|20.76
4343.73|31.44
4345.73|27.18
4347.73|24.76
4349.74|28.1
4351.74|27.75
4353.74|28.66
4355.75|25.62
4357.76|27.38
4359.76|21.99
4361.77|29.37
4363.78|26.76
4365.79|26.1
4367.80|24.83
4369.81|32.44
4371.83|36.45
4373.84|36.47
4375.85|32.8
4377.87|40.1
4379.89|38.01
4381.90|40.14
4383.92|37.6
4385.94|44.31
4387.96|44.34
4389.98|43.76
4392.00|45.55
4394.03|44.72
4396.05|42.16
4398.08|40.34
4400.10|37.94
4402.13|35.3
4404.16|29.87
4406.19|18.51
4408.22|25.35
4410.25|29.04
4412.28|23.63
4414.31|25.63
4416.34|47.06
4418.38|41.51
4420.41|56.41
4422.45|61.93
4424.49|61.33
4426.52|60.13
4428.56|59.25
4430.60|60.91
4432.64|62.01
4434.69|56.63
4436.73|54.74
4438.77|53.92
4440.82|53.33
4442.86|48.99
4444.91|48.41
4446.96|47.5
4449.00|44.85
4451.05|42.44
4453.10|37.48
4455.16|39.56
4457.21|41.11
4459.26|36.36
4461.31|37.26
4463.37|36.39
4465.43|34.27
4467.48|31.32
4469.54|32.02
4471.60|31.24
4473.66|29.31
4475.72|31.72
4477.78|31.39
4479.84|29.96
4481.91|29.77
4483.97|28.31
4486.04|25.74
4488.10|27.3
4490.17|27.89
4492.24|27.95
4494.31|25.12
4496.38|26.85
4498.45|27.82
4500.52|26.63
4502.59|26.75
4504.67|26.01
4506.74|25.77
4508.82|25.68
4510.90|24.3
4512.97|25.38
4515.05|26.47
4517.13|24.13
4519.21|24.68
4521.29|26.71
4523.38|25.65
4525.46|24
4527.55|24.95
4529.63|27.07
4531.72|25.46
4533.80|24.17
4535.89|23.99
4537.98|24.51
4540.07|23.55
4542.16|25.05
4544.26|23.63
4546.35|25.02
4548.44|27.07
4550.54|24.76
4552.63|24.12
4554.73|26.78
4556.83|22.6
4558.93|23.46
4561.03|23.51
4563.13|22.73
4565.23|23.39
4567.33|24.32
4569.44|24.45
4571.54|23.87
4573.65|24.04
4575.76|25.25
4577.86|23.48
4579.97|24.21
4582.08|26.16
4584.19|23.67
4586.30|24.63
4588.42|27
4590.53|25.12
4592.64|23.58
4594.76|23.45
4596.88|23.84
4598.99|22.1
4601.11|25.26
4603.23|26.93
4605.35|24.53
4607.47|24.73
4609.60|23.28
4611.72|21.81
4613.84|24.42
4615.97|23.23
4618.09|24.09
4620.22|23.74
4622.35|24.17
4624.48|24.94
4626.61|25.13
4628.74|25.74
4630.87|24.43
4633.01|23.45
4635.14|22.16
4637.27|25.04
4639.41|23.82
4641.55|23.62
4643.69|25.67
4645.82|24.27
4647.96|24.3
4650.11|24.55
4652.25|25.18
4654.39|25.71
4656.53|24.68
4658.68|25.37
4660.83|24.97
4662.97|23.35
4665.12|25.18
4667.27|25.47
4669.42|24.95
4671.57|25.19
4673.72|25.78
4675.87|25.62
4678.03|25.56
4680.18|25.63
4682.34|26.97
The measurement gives 6.5 Ang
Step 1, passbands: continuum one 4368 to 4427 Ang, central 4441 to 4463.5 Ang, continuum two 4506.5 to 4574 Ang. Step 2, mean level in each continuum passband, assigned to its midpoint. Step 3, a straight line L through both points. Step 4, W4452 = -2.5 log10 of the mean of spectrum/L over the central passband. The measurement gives -0.25 mag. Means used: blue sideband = 39.4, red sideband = 24.7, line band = 42.5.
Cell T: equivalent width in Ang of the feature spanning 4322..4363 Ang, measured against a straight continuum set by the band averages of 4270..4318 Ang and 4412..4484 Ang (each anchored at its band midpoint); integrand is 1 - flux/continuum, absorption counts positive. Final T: 5.5 Ang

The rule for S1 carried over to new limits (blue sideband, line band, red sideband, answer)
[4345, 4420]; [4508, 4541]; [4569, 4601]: 2.5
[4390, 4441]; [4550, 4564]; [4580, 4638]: 2.8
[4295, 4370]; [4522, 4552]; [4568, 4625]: -0.2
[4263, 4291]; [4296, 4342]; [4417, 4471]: 5.6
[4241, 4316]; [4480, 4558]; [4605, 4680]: -3.5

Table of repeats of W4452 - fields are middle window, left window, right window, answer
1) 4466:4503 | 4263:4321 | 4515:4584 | -0.166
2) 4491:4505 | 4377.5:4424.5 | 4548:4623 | 0.172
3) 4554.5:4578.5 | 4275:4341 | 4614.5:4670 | 0.041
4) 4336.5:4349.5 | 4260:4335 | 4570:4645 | -0.027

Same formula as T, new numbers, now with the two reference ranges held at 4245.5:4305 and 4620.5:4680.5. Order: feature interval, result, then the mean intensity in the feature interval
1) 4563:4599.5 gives 0.8 Ang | 24.3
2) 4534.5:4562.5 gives 0.4 Ang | 24.4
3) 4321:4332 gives -1.2 Ang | 27.5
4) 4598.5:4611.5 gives 0.2 Ang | 24.4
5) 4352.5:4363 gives -0.8 Ang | 26.6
